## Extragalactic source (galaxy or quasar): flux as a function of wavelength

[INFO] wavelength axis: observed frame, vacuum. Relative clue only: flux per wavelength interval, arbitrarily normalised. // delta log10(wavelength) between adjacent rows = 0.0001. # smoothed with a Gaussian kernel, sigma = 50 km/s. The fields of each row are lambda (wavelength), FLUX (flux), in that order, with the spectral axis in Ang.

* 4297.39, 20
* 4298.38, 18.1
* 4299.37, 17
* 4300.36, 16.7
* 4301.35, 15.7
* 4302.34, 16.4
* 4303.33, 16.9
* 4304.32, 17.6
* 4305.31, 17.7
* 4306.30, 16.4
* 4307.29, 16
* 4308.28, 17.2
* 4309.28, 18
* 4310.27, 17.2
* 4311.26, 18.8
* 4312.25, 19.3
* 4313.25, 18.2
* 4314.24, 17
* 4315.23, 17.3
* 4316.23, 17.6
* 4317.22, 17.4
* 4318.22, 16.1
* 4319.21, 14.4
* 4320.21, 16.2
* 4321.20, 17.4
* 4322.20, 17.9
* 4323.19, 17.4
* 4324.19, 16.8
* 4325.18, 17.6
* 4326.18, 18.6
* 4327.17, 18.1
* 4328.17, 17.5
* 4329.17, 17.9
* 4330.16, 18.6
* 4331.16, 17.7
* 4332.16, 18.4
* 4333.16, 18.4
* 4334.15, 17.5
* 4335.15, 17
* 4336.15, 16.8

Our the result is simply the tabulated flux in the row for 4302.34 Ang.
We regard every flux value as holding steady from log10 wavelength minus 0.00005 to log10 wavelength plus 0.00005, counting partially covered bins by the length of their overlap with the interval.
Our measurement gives 16.4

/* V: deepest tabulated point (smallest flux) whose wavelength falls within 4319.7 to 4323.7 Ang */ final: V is 16.2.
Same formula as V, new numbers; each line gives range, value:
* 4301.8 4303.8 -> 16.4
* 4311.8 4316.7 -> 17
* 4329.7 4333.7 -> 17.7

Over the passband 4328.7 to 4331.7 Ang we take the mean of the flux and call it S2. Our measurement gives 18.1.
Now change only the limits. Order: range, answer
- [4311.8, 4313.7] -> 18.7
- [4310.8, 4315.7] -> 18.1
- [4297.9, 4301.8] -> 16.9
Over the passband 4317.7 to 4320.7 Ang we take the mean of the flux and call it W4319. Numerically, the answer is 15.5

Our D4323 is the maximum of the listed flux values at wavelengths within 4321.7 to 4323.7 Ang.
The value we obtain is 17.9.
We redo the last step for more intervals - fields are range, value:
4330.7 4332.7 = 18.4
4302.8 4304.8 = 17.6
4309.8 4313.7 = 19.3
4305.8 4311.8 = 18.8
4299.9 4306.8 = 17.7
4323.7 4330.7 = 18.6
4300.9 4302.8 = 16.4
